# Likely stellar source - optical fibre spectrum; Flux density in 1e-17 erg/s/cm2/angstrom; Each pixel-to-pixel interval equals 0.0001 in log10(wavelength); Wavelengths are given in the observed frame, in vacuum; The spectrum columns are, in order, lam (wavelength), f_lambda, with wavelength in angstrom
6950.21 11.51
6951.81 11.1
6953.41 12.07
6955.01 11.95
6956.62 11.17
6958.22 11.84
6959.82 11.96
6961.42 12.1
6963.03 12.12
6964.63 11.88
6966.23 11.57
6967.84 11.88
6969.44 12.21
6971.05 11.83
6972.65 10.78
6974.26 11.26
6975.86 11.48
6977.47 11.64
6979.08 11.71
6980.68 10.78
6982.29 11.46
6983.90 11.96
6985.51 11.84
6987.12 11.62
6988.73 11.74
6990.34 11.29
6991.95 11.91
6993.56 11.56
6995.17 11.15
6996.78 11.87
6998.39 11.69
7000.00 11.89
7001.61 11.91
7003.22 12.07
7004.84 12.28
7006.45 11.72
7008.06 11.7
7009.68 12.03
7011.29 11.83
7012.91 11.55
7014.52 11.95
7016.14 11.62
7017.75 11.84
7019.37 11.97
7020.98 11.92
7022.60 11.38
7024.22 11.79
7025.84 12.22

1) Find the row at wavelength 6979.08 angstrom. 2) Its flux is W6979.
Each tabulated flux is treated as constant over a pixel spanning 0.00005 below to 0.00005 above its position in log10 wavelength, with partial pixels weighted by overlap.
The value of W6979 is 11.71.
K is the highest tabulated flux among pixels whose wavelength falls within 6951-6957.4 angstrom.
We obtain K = 12.07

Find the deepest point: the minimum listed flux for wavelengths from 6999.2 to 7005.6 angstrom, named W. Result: 11.89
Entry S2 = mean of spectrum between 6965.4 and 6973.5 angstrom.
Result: 11.7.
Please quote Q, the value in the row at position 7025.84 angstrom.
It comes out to 12.22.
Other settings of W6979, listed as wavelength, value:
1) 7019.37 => 11.97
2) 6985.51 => 11.84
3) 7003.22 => 12.07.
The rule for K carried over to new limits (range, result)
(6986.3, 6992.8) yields 11.91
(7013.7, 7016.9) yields 11.95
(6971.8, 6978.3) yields 11.64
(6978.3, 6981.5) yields 11.71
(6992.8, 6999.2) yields 11.87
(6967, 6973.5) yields 12.21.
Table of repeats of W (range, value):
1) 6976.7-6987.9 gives 10.78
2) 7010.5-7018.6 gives 11.55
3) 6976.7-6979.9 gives 11.64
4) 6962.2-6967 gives 11.57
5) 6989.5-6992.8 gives 11.29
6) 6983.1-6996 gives 11.15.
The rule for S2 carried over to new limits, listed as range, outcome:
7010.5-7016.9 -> 11.7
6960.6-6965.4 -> 12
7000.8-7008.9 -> 11.9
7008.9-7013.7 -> 11.8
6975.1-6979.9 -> 11.6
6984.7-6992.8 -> 11.7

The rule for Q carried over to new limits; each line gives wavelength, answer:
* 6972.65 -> 10.78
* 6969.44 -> 12.21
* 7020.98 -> 11.92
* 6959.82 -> 11.96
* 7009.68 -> 12.03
